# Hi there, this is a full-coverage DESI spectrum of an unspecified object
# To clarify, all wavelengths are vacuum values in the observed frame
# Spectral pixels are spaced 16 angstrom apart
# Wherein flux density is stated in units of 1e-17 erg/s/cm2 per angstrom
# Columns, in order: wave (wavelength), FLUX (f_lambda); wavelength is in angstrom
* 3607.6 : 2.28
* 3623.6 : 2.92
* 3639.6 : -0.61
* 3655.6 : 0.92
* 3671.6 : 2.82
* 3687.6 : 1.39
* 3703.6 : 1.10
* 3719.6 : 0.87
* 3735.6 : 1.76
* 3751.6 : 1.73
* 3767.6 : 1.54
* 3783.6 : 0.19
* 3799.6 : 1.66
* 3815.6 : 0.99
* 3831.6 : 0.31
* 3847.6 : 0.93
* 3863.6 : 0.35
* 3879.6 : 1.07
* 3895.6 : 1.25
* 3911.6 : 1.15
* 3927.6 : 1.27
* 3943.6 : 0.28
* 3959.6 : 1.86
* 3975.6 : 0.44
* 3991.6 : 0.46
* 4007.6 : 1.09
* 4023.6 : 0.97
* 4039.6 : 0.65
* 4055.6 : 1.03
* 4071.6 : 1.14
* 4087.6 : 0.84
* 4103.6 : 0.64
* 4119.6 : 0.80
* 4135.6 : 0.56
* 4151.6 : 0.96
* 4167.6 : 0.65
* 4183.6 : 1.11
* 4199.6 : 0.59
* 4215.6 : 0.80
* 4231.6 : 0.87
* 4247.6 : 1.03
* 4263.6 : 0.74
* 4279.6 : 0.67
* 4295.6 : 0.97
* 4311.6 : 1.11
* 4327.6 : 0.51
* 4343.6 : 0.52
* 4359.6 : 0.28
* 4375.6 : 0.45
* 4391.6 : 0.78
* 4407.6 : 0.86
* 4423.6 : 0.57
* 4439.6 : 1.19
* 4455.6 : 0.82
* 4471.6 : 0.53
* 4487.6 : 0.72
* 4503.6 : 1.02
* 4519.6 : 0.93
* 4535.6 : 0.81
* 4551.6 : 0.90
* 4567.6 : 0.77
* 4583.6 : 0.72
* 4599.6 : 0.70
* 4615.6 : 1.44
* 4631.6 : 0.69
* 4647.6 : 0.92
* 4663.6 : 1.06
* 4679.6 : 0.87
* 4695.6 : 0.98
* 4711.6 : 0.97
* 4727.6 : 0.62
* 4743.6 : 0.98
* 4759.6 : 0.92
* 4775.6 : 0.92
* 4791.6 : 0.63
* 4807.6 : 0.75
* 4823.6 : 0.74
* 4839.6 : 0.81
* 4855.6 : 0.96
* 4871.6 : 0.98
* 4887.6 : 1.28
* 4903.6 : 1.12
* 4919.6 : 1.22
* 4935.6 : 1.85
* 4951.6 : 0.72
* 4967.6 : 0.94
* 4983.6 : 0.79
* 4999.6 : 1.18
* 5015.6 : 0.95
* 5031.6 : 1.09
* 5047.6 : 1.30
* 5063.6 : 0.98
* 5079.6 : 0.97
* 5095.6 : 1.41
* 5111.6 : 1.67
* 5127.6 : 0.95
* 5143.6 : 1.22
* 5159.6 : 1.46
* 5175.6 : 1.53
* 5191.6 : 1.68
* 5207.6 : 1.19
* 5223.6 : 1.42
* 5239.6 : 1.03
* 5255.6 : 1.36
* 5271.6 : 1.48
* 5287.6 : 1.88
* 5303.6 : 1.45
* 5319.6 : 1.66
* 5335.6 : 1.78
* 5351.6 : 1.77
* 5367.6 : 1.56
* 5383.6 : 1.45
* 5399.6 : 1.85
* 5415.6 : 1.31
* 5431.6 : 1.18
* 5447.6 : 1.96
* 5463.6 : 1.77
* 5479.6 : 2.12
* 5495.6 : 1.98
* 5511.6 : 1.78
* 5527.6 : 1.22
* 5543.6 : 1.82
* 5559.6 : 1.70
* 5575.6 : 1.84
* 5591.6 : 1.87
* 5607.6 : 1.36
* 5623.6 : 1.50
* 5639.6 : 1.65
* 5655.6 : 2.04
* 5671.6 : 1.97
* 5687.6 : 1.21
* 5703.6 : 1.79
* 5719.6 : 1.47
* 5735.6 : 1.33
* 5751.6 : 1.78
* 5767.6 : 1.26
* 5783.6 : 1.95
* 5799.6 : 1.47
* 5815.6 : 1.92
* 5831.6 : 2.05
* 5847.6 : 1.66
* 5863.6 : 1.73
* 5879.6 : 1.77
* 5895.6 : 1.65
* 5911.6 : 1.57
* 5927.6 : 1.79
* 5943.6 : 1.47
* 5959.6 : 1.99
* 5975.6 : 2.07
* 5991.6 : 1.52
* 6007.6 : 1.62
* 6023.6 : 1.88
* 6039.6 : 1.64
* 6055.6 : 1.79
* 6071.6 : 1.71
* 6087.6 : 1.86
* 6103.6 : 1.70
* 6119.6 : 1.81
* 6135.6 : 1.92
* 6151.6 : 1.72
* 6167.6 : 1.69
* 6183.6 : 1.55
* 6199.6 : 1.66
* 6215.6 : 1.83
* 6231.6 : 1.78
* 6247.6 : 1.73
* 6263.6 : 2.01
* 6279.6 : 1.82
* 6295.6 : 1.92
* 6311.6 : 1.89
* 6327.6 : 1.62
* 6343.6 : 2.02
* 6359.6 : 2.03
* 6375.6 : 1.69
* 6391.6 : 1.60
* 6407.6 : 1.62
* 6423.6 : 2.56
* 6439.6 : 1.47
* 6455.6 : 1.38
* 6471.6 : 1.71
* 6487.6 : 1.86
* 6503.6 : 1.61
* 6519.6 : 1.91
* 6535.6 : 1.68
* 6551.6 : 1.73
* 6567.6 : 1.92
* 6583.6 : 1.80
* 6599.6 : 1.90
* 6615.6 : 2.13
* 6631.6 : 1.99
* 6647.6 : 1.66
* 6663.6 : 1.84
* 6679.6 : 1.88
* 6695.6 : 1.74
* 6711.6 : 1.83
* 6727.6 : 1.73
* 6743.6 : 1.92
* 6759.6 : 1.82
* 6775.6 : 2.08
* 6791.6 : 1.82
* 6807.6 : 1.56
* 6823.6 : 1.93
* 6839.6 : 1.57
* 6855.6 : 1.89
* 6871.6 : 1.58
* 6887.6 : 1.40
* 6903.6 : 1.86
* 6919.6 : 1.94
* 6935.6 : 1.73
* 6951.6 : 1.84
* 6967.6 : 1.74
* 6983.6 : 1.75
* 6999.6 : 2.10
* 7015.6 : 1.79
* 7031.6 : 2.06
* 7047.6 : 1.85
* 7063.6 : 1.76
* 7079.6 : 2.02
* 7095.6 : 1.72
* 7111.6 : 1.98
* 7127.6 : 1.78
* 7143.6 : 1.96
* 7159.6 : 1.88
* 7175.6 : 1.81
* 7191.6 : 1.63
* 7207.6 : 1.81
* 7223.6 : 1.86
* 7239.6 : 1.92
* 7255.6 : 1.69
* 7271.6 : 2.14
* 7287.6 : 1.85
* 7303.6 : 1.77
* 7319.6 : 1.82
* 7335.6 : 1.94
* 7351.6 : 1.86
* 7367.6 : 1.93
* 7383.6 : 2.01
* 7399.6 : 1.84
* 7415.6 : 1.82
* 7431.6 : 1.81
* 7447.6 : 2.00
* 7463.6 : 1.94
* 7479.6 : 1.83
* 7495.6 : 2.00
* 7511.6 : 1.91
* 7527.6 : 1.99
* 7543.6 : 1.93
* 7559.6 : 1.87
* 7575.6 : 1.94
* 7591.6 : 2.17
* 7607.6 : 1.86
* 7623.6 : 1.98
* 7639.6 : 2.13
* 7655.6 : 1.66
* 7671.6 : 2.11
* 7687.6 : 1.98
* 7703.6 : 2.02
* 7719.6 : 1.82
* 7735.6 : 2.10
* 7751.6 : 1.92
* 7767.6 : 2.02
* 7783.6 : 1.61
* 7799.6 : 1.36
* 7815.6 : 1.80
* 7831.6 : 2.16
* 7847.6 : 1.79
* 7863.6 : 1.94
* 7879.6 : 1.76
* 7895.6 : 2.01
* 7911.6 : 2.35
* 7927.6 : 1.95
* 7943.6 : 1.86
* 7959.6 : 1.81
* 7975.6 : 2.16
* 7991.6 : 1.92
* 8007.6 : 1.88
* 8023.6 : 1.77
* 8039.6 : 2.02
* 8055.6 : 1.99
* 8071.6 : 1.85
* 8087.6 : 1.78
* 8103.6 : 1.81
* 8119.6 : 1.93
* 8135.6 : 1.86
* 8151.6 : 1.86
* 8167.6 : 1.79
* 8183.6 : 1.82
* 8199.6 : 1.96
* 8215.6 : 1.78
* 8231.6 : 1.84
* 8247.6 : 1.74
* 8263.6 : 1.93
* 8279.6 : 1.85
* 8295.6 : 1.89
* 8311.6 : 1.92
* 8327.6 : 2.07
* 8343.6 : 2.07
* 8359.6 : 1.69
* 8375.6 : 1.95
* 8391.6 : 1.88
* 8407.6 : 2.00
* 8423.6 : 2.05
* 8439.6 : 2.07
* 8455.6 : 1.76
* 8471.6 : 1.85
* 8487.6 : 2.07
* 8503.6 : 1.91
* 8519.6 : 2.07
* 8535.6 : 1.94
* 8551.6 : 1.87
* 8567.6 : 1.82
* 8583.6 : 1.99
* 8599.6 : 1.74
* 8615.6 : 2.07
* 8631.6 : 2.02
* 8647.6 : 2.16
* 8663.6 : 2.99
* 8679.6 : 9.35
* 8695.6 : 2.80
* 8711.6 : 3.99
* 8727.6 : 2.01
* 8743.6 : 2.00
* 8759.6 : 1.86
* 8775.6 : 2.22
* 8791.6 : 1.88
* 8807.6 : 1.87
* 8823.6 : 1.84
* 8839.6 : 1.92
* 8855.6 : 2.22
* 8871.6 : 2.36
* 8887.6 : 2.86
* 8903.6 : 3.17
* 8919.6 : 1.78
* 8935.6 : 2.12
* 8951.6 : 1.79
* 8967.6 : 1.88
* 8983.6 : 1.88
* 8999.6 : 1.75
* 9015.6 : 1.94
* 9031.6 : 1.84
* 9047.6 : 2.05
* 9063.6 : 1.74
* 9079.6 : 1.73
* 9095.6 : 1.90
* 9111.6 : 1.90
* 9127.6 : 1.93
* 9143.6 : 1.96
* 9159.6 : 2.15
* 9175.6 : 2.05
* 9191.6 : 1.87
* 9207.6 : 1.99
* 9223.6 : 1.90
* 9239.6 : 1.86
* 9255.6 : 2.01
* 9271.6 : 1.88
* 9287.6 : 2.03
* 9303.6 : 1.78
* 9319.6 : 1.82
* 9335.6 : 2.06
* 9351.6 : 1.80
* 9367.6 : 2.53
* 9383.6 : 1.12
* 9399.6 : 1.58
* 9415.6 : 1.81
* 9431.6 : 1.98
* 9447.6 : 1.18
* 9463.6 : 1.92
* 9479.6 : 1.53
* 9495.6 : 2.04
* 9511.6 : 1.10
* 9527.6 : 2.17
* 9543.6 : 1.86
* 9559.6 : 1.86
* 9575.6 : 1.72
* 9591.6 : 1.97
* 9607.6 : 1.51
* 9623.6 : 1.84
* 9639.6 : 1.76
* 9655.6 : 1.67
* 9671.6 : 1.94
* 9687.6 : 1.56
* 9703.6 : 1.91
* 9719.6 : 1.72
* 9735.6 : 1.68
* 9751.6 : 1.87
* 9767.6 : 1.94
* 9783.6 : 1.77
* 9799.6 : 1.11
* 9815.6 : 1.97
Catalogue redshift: 0.322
